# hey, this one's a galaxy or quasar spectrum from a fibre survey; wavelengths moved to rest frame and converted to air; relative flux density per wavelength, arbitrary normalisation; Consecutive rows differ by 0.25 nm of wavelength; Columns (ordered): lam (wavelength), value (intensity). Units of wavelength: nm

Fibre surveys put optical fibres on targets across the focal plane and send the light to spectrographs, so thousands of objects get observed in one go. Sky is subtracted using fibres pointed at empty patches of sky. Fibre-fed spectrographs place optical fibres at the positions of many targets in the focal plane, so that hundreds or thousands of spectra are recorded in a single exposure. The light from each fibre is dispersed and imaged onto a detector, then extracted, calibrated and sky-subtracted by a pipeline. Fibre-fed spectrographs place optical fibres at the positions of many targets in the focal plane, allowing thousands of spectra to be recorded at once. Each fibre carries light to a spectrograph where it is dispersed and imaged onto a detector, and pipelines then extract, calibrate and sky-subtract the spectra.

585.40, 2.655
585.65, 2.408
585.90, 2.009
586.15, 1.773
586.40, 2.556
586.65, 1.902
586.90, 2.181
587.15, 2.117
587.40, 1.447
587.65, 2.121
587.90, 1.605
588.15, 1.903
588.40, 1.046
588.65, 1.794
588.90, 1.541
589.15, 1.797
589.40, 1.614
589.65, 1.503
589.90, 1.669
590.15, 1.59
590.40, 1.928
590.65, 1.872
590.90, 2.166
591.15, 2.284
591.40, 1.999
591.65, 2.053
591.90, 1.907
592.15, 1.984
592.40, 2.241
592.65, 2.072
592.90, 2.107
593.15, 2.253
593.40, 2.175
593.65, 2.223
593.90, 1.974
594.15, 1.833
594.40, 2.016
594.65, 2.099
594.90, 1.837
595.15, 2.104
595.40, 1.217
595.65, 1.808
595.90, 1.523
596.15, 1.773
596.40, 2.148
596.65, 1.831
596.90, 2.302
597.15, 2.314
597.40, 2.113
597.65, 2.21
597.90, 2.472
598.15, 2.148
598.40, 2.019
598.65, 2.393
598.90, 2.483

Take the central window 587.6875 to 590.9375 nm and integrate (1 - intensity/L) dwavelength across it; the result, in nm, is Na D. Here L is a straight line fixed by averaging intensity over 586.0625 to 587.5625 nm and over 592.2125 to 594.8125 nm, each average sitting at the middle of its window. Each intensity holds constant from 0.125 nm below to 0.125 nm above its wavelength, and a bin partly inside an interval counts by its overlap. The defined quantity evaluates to 0.55 nm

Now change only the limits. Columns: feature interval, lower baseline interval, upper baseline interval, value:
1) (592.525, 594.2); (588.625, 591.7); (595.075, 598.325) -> -0.17 nm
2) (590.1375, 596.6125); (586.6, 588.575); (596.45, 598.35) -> 0.14 nm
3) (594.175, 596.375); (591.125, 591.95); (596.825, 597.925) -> 0.37 nm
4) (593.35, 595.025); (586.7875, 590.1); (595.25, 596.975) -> -0.23 nm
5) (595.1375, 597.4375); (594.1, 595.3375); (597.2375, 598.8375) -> 0.21 nm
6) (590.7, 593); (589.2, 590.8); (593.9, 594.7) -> -0.33 nm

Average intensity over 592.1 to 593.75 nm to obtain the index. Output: 2.16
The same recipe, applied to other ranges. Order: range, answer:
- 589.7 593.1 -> 1.99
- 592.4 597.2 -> 1.98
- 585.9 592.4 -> 1.86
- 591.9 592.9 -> 2.08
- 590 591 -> 1.88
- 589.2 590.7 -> 1.69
